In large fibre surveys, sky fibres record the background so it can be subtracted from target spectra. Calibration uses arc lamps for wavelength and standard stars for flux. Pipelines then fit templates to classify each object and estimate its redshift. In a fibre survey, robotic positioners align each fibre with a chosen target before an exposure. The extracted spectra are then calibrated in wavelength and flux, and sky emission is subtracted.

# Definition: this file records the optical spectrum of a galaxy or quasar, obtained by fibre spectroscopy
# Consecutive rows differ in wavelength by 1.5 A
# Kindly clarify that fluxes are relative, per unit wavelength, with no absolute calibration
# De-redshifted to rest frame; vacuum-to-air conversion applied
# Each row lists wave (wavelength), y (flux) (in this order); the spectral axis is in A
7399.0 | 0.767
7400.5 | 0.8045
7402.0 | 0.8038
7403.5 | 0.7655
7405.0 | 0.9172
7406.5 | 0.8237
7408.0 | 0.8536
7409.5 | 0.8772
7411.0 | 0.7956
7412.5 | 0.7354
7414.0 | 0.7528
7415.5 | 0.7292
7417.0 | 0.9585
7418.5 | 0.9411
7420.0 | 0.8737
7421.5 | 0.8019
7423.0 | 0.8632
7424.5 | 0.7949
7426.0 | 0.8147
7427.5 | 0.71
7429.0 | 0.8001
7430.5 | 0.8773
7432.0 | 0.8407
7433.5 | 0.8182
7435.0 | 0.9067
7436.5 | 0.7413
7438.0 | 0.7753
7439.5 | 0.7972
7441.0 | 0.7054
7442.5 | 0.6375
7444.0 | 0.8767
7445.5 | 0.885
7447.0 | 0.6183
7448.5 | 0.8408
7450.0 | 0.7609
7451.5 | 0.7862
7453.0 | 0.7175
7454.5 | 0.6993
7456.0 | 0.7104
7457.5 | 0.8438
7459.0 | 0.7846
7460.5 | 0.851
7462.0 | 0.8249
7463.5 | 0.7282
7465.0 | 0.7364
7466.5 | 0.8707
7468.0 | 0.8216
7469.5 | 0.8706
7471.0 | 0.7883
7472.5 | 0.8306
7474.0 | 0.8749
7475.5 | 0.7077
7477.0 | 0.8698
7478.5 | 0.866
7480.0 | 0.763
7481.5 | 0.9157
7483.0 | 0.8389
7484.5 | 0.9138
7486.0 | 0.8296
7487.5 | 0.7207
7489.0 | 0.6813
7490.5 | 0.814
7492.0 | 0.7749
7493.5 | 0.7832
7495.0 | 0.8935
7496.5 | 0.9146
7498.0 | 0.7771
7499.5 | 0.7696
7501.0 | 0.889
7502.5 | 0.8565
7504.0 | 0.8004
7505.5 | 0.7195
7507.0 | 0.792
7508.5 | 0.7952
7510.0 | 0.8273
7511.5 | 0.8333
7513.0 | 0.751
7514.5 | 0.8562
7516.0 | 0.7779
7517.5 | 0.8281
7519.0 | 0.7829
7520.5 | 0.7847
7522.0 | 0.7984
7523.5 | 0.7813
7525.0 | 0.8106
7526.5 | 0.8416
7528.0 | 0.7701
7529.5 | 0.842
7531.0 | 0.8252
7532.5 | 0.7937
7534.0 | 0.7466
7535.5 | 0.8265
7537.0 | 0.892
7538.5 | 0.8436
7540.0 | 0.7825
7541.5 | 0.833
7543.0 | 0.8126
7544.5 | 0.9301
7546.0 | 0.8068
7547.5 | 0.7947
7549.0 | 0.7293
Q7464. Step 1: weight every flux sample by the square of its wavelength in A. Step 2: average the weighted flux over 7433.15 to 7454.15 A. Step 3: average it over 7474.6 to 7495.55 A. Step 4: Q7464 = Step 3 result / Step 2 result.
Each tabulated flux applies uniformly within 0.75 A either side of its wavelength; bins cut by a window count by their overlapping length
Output 1.1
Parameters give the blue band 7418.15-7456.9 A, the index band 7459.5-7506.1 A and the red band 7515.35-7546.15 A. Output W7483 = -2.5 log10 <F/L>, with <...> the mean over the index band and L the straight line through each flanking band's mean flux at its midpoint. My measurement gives -0.02 mag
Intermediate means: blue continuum 0.791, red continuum 0.815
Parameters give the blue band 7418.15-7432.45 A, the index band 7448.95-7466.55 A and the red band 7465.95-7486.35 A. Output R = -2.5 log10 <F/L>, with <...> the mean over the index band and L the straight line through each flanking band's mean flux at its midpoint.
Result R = 0.08 mag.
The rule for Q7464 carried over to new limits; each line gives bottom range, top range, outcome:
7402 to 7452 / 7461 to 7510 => 1.02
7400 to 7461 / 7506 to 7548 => 1.04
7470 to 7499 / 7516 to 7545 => 1.01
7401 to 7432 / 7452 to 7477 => 0.97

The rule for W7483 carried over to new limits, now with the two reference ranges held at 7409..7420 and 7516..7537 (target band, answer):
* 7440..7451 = 0.08 mag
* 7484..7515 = 0.00 mag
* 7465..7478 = -0.01 mag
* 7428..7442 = 0.03 mag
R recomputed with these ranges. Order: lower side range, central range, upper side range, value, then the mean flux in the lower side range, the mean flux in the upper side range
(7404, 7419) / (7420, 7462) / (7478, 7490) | 0.051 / 0.836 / 0.815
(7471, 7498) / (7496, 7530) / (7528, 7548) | 0.020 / 0.821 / 0.824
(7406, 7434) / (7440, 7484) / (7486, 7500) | 0.017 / 0.824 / 0.795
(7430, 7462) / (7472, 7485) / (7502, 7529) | -0.065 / 0.785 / 0.8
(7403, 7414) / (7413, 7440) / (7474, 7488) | 0.002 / 0.821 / 0.83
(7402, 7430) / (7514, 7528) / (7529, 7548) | 0.028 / 0.823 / 0.826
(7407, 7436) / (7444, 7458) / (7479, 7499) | 0.076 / 0.828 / 0.817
